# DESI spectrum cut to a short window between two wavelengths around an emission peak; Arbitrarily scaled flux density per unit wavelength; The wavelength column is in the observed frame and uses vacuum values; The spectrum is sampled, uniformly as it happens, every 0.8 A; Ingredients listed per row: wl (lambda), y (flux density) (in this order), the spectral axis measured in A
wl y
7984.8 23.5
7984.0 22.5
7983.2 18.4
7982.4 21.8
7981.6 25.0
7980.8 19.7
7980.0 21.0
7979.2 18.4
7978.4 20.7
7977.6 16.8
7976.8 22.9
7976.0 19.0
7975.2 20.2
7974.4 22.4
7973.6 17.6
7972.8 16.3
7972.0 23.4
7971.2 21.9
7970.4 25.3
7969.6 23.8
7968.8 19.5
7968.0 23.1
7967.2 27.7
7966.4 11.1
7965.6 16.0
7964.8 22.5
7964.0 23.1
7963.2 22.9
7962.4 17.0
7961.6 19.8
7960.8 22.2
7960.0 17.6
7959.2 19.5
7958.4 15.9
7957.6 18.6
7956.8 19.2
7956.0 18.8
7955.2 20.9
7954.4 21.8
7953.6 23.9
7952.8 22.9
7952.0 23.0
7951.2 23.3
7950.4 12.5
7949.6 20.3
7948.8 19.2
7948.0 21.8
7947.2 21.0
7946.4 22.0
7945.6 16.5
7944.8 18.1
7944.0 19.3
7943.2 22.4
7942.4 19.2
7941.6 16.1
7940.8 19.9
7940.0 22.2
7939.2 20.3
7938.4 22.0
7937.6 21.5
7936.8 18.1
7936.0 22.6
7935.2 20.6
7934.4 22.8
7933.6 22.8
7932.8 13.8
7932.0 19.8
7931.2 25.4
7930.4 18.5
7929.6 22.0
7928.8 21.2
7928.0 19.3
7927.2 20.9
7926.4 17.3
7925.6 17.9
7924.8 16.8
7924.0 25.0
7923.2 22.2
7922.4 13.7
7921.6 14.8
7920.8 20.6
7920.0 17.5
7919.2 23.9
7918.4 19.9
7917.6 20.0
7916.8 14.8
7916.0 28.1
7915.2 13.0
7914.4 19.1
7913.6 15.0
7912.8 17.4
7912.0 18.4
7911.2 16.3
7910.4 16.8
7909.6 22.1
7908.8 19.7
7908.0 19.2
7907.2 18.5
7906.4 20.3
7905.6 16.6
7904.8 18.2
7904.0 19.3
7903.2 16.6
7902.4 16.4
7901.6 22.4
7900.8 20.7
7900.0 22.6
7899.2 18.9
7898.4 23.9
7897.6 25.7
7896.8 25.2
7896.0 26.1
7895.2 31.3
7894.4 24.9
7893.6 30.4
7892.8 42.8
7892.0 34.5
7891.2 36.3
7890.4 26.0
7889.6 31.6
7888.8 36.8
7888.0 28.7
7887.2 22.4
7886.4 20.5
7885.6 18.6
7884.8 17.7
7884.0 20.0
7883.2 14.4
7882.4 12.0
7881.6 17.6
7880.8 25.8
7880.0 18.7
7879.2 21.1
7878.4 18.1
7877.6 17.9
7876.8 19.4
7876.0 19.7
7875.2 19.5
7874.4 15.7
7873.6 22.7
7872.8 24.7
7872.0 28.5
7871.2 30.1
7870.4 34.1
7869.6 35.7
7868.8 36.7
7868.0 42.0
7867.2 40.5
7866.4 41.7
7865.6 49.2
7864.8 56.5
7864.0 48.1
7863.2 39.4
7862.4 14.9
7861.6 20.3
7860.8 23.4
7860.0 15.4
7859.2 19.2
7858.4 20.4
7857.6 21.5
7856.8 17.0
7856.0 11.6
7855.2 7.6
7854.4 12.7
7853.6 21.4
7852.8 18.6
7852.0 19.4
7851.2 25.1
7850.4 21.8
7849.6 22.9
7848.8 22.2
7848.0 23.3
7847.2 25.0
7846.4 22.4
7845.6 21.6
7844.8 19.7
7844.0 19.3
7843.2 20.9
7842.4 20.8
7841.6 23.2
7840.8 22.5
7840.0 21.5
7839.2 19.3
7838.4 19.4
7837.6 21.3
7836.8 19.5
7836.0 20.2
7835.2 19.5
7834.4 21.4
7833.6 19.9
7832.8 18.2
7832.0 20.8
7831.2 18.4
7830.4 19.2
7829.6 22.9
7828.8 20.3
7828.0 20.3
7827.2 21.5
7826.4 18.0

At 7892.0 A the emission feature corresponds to [N II] 6583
